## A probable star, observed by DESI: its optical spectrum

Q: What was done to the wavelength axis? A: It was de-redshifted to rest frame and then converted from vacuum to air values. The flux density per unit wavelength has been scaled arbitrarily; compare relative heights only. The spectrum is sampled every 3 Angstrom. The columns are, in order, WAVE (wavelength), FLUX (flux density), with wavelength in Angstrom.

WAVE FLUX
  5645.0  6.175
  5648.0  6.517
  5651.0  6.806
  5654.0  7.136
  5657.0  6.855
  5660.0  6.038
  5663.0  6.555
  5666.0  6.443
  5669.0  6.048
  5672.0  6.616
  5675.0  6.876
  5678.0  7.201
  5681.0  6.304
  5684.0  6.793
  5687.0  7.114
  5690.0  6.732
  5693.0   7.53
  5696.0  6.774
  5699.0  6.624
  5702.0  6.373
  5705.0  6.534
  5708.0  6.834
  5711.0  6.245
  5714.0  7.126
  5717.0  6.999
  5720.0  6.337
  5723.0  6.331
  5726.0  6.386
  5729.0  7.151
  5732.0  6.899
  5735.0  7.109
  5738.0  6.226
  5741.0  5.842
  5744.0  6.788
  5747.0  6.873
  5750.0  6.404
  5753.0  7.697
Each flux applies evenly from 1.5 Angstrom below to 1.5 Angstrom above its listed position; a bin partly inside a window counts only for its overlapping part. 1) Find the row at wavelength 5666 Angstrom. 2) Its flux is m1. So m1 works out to 6.443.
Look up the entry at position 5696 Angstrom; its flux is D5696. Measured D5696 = 6.774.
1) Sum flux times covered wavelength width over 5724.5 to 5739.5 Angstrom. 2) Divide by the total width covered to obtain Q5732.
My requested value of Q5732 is 6.75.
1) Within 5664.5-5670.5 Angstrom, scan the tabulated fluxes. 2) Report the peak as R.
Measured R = 6.443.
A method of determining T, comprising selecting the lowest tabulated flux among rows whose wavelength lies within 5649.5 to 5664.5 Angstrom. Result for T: 6.038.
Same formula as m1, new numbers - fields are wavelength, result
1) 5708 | 6.834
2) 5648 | 6.517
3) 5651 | 6.806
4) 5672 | 6.616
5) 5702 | 6.373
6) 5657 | 6.855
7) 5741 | 5.842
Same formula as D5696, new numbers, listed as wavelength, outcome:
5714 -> 7.126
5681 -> 6.304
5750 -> 6.404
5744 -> 6.788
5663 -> 6.555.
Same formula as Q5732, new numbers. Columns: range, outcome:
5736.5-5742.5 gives 6.03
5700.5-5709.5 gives 6.58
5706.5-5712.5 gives 6.54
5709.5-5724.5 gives 6.61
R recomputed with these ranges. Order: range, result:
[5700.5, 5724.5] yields 7.126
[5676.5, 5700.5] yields 7.53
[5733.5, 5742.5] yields 7.109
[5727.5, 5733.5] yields 7.151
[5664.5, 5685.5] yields 7.201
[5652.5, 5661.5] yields 7.136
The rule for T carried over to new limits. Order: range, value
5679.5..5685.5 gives 6.304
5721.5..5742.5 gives 5.842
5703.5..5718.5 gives 6.245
